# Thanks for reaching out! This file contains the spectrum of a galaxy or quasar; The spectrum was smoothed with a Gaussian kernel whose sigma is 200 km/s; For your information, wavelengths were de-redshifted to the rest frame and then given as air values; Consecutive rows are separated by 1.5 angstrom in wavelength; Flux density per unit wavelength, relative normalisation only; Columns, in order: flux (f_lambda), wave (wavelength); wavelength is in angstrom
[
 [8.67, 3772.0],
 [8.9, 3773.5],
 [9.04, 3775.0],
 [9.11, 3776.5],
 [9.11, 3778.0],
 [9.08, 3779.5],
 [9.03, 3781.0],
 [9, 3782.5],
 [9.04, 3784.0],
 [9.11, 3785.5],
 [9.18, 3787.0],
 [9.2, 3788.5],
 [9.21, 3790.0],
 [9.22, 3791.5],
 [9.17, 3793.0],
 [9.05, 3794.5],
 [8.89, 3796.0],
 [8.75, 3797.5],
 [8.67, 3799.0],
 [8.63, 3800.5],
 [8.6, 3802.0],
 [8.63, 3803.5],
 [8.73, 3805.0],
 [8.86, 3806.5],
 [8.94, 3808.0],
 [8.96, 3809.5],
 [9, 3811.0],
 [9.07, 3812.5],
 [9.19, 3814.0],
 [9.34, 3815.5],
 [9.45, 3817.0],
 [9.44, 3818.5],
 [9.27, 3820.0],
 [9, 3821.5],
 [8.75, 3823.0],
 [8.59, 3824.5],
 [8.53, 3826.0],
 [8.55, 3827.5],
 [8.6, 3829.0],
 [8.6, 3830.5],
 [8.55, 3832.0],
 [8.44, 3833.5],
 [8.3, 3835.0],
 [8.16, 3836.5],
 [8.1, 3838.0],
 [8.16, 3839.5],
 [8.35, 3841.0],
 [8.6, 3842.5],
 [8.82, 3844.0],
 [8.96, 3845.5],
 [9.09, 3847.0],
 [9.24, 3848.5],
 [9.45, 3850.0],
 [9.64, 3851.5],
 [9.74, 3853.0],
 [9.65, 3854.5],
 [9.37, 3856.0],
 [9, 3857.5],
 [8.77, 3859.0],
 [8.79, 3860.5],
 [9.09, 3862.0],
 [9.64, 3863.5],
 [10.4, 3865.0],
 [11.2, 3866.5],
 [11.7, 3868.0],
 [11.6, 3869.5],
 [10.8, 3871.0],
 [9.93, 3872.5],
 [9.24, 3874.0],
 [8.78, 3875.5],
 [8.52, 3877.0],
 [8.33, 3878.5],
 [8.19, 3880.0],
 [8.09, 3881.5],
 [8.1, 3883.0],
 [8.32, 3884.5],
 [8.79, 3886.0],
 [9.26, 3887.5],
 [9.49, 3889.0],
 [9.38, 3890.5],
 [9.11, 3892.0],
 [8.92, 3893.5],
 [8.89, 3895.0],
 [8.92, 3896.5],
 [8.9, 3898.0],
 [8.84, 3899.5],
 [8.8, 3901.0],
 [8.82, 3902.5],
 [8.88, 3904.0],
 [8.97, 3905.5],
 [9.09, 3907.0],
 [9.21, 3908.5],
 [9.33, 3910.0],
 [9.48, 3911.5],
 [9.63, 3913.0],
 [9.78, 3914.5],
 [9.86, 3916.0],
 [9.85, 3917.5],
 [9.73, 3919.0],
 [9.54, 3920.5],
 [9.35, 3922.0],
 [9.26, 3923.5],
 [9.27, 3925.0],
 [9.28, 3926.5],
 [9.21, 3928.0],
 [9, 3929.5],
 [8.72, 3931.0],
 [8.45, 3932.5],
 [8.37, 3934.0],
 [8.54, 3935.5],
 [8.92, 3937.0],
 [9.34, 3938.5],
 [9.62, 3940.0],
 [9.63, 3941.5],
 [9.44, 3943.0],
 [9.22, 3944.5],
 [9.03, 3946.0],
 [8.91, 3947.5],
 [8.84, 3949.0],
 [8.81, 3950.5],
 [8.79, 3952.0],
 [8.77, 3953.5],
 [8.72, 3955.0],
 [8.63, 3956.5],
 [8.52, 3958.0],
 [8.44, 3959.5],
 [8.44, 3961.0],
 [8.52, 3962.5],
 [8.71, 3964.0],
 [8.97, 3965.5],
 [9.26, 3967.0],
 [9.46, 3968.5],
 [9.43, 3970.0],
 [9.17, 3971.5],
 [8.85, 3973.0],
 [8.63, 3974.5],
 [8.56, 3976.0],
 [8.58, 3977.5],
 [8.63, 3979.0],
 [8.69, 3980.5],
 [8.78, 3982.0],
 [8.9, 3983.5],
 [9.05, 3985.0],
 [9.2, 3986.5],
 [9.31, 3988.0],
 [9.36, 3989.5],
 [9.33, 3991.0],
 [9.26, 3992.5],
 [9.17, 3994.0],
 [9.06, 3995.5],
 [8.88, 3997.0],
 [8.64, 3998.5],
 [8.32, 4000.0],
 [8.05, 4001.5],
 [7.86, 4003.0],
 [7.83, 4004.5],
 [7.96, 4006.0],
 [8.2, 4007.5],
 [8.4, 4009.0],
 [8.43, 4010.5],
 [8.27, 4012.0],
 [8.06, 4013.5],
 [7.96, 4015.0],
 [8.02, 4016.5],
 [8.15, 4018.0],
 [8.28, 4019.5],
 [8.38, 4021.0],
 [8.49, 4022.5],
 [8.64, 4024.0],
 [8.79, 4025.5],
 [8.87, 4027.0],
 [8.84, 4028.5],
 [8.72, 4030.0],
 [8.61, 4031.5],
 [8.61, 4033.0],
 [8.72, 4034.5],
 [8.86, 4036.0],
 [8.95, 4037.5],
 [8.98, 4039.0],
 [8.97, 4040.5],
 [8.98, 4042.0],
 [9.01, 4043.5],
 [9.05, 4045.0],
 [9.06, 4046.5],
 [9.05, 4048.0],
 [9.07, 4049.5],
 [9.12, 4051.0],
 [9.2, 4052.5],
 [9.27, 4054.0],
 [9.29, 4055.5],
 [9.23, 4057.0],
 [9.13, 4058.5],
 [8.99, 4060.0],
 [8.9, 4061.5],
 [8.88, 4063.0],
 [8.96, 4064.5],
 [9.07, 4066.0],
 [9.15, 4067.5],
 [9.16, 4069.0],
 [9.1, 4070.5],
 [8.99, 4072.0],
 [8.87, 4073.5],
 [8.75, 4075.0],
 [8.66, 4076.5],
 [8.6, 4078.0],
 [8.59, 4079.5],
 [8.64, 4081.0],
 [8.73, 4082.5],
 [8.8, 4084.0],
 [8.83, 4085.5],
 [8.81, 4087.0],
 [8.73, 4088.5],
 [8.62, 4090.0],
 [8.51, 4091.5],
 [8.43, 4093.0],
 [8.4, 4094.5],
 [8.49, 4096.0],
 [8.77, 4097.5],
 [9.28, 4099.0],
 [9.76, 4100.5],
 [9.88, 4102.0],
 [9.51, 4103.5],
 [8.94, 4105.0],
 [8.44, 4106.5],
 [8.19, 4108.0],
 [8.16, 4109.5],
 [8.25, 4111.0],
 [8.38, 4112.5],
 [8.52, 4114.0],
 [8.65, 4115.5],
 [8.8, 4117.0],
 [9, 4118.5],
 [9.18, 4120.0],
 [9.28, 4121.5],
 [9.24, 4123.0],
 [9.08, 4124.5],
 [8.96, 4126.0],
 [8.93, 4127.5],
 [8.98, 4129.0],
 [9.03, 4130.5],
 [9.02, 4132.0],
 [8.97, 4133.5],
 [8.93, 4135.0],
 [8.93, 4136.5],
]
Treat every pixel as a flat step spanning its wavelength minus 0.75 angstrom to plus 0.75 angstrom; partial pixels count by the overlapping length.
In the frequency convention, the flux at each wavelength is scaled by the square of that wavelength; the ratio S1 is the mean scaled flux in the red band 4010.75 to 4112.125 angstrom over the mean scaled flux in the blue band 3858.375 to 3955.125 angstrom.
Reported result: 1.0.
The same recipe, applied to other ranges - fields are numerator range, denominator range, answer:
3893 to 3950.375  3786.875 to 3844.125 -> 1.10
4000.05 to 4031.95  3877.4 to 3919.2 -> 0.98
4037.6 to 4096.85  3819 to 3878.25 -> 1.08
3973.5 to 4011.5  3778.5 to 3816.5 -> 1.07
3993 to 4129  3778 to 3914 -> 1.08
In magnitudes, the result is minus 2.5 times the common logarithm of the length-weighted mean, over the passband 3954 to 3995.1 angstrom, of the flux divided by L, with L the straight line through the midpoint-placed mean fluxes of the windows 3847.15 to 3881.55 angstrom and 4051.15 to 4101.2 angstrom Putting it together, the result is 0.04 mag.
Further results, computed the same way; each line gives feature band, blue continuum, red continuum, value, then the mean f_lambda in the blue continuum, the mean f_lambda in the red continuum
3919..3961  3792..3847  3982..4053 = -0.03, 8.78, 8.7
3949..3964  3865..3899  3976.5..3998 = 0.06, 9.31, 9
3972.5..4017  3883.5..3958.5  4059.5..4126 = 0.05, 9.09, 8.84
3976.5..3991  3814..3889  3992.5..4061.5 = -0.02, 9.09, 8.68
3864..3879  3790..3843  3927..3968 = -0.14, 8.78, 8.89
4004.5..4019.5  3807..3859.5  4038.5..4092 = 0.10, 8.91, 8.94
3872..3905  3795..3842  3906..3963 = 0.02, 8.75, 9.1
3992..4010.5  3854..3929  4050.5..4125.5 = 0.08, 9.3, 8.88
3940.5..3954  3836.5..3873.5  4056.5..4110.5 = 0.02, 9.47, 8.86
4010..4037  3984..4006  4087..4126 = 0.04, 8.78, 8.82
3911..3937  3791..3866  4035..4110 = -0.04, 8.94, 8.92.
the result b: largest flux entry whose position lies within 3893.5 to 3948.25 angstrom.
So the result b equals 9.86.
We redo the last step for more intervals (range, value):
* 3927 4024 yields 9.63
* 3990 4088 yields 9.33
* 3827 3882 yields 11.7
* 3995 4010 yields 9.06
